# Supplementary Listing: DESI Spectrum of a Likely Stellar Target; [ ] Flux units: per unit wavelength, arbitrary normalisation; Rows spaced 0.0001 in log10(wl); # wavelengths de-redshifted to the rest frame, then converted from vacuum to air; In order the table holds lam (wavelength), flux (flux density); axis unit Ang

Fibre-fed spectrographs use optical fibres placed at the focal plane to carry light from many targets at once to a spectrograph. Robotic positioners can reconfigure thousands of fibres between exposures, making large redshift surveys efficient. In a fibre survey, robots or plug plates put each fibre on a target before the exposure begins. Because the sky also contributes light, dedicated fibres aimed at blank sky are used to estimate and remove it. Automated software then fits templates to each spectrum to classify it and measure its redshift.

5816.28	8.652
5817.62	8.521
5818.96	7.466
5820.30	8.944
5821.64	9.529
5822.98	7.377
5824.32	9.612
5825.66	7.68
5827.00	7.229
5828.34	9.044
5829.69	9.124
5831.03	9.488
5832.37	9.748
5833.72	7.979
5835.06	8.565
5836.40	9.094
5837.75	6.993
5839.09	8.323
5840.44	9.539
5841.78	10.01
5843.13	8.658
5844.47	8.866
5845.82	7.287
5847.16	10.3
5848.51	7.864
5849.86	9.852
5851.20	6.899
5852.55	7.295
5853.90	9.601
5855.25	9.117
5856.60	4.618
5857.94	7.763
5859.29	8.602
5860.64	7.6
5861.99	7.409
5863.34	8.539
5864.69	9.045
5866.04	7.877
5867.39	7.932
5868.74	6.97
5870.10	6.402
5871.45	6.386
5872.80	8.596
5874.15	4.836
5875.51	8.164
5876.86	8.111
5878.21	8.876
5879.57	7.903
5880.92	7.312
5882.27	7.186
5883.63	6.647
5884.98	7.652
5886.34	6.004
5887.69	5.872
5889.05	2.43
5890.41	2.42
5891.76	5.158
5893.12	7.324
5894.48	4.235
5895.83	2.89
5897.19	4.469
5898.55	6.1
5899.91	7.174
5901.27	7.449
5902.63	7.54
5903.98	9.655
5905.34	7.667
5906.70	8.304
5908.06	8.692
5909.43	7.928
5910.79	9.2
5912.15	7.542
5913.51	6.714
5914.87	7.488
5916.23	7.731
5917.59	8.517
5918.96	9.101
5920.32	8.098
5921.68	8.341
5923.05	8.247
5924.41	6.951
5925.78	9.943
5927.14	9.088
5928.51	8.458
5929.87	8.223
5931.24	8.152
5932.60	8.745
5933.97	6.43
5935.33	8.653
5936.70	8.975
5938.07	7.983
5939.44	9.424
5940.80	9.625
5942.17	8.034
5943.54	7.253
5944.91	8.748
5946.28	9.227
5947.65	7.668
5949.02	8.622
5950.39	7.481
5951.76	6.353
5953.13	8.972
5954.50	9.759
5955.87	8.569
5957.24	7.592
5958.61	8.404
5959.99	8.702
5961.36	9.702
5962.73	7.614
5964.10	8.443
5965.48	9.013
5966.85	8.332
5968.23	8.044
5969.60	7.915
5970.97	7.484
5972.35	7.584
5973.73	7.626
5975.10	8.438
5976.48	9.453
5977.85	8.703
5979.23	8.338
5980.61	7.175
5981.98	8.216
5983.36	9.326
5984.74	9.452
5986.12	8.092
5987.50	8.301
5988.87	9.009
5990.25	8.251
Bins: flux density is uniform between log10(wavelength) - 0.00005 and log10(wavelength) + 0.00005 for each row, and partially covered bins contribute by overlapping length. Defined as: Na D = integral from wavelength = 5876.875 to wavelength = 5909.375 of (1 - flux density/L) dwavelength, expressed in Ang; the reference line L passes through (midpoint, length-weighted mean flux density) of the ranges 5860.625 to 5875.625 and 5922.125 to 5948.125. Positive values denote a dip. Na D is 5.3 Ang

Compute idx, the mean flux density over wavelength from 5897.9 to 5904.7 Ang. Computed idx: 7.6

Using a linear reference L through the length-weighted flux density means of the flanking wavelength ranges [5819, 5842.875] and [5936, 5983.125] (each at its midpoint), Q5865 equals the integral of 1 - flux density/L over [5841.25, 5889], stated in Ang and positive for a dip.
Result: 5.0 Ang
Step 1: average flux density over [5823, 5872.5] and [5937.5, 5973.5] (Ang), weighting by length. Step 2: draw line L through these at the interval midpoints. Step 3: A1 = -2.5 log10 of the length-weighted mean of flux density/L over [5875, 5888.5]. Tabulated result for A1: 0.13 mag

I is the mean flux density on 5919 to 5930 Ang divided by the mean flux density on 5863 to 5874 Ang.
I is 1.12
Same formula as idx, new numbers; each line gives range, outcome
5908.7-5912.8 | 8.22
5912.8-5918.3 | 7.62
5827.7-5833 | 9.35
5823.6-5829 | 8.39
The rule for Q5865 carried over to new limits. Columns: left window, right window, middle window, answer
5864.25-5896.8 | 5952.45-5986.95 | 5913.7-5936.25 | -2.38 Ang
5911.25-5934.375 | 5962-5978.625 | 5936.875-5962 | -0.84 Ang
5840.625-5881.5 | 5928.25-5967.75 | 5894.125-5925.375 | 2.89 Ang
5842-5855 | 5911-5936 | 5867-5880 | 1.60 Ang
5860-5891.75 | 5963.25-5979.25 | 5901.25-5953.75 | -4.10 Ang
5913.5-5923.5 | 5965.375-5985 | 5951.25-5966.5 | -0.45 Ang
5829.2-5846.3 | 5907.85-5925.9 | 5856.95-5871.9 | 1.58 Ang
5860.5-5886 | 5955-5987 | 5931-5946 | -0.57 Ang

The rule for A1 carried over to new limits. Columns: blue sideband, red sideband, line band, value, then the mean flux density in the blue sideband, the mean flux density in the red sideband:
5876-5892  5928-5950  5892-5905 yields 0.10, 6.35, 8.38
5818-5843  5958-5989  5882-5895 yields 0.49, 8.65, 8.4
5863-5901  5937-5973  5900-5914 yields -0.13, 6.51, 8.34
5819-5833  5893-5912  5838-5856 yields -0.05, 8.72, 7.05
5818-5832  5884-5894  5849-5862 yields -0.13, 8.58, 5.29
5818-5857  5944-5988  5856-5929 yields 0.17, 8.51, 8.35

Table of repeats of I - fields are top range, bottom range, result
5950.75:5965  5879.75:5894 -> 1.44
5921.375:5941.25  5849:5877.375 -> 1.10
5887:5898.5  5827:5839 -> 0.51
